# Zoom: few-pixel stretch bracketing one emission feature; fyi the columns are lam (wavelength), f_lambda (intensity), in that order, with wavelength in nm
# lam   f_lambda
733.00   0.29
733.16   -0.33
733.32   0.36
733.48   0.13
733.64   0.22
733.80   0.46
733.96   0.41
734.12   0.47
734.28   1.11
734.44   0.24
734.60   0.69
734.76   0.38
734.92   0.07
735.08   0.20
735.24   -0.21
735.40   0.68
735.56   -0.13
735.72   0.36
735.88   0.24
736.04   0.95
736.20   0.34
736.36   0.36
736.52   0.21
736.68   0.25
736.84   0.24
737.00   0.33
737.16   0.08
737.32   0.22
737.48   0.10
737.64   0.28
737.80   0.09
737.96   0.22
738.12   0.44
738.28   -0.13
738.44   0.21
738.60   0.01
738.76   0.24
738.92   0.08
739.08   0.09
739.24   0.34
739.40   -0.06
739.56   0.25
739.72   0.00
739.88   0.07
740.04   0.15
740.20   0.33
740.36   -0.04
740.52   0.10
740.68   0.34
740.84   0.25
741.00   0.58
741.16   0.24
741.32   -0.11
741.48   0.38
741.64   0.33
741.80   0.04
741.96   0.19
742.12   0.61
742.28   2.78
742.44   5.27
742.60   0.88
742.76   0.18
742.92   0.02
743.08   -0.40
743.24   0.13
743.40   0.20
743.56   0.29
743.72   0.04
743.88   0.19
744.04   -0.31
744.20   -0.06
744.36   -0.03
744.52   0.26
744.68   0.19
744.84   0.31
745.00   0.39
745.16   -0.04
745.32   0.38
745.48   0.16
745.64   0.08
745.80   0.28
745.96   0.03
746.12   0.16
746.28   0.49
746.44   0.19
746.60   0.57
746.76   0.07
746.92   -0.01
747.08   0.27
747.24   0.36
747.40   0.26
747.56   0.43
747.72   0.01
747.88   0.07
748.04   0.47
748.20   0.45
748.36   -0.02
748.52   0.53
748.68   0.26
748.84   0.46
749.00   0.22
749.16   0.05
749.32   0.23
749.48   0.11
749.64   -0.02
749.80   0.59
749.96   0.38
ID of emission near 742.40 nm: Halpha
